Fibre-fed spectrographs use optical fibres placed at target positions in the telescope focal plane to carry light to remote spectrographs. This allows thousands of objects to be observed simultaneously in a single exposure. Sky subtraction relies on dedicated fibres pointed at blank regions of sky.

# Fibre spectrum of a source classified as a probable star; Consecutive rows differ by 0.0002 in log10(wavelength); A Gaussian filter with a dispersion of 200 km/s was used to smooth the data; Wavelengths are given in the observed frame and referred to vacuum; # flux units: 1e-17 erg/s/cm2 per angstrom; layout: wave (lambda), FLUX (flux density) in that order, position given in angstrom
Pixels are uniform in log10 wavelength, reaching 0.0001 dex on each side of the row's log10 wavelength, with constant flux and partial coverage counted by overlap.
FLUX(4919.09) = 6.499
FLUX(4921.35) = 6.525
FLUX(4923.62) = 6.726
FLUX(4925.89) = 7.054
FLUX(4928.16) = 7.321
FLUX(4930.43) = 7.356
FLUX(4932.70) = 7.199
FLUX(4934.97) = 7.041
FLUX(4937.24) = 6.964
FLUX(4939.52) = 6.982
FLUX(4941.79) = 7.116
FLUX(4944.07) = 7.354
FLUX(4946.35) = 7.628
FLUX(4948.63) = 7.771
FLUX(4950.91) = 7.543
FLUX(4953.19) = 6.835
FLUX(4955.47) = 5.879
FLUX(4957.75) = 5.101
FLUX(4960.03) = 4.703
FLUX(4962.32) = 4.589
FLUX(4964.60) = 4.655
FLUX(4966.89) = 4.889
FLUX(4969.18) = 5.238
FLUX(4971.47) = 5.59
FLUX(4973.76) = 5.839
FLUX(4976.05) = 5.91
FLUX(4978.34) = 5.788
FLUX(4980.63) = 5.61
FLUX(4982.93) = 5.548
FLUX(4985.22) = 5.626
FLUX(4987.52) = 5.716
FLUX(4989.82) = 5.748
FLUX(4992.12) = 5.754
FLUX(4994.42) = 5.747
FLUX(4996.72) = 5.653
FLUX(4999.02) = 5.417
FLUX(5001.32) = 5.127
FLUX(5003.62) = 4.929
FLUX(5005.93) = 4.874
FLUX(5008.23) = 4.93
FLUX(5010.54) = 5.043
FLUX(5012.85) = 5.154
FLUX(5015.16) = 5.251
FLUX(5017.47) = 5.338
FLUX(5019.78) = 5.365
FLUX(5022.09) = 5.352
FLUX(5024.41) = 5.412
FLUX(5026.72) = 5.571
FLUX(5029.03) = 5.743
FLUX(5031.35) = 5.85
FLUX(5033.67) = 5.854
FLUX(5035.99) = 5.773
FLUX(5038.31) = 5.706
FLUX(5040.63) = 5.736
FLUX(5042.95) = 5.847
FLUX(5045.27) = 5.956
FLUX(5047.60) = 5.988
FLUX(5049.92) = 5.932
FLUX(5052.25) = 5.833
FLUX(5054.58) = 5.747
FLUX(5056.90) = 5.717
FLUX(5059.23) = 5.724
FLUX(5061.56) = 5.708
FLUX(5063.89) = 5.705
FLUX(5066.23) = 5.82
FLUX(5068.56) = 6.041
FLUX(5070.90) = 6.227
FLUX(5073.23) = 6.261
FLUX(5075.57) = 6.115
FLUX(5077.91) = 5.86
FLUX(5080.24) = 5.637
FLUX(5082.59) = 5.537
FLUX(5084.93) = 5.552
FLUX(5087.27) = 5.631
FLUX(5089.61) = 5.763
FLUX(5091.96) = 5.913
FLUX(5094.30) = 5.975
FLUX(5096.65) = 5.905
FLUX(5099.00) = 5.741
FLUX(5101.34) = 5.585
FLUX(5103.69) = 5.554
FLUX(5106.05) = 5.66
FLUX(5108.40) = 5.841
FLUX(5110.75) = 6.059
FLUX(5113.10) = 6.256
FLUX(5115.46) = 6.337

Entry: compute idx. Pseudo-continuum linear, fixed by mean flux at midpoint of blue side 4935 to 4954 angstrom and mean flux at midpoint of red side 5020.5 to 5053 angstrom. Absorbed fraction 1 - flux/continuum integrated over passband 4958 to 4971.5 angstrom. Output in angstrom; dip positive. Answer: 3.95 angstrom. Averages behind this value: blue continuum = 7.27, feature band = 4.9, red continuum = 5.75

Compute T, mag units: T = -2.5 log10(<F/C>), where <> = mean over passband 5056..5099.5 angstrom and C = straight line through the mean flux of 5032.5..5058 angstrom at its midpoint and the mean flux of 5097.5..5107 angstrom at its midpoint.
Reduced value -0.02 mag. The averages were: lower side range 5.83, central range 5.83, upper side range 5.64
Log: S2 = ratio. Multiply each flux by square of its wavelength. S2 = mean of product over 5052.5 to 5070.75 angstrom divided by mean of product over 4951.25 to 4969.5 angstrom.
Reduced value 1.1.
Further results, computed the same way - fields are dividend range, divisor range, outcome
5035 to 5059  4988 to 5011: 1.11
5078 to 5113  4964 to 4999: 1.08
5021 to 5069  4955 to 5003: 1.09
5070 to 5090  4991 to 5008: 1.13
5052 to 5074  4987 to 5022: 1.13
